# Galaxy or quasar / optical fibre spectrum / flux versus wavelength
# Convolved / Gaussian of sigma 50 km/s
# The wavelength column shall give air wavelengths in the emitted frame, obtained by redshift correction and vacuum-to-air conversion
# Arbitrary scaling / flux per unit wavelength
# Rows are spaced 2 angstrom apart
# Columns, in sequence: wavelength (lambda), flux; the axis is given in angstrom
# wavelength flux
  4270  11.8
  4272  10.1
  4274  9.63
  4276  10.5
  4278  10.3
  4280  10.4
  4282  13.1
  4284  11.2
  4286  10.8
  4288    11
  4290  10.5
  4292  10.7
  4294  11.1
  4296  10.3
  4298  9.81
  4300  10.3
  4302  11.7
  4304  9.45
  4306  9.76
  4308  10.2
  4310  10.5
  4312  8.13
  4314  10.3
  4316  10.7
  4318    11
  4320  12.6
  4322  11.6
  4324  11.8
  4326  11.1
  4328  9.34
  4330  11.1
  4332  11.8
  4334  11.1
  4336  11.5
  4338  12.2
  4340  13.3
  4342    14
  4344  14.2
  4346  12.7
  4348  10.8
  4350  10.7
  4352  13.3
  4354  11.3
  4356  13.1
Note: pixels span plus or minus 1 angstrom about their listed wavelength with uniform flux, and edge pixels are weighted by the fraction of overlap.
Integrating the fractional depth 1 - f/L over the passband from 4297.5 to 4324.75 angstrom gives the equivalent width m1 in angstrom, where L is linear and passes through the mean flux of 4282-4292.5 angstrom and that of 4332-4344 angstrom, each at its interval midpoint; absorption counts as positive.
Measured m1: 2.8 angstrom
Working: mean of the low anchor 11.1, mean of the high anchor 12.5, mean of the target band 10.6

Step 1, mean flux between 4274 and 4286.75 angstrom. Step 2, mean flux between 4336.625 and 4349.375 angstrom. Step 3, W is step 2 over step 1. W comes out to 1.17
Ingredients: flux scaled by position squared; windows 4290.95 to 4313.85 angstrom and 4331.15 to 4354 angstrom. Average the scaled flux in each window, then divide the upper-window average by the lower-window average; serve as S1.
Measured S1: 1.23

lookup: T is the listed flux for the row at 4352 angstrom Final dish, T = 13.3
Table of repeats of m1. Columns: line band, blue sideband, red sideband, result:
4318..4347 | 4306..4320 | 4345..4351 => -2.9 angstrom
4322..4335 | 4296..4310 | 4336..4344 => 1.2 angstrom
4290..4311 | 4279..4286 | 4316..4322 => 2.1 angstrom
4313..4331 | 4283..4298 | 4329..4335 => 0.2 angstrom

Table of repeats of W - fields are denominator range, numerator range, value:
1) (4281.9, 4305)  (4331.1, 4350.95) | 1.14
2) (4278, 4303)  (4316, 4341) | 1.06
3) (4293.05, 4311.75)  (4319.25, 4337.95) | 1.11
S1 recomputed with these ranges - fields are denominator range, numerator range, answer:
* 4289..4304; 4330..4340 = 1.13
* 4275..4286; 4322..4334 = 1.02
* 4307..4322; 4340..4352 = 1.21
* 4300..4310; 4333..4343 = 1.22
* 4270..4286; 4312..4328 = 1.04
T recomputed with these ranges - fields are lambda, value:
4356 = 13.1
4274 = 9.63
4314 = 10.3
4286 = 10.8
